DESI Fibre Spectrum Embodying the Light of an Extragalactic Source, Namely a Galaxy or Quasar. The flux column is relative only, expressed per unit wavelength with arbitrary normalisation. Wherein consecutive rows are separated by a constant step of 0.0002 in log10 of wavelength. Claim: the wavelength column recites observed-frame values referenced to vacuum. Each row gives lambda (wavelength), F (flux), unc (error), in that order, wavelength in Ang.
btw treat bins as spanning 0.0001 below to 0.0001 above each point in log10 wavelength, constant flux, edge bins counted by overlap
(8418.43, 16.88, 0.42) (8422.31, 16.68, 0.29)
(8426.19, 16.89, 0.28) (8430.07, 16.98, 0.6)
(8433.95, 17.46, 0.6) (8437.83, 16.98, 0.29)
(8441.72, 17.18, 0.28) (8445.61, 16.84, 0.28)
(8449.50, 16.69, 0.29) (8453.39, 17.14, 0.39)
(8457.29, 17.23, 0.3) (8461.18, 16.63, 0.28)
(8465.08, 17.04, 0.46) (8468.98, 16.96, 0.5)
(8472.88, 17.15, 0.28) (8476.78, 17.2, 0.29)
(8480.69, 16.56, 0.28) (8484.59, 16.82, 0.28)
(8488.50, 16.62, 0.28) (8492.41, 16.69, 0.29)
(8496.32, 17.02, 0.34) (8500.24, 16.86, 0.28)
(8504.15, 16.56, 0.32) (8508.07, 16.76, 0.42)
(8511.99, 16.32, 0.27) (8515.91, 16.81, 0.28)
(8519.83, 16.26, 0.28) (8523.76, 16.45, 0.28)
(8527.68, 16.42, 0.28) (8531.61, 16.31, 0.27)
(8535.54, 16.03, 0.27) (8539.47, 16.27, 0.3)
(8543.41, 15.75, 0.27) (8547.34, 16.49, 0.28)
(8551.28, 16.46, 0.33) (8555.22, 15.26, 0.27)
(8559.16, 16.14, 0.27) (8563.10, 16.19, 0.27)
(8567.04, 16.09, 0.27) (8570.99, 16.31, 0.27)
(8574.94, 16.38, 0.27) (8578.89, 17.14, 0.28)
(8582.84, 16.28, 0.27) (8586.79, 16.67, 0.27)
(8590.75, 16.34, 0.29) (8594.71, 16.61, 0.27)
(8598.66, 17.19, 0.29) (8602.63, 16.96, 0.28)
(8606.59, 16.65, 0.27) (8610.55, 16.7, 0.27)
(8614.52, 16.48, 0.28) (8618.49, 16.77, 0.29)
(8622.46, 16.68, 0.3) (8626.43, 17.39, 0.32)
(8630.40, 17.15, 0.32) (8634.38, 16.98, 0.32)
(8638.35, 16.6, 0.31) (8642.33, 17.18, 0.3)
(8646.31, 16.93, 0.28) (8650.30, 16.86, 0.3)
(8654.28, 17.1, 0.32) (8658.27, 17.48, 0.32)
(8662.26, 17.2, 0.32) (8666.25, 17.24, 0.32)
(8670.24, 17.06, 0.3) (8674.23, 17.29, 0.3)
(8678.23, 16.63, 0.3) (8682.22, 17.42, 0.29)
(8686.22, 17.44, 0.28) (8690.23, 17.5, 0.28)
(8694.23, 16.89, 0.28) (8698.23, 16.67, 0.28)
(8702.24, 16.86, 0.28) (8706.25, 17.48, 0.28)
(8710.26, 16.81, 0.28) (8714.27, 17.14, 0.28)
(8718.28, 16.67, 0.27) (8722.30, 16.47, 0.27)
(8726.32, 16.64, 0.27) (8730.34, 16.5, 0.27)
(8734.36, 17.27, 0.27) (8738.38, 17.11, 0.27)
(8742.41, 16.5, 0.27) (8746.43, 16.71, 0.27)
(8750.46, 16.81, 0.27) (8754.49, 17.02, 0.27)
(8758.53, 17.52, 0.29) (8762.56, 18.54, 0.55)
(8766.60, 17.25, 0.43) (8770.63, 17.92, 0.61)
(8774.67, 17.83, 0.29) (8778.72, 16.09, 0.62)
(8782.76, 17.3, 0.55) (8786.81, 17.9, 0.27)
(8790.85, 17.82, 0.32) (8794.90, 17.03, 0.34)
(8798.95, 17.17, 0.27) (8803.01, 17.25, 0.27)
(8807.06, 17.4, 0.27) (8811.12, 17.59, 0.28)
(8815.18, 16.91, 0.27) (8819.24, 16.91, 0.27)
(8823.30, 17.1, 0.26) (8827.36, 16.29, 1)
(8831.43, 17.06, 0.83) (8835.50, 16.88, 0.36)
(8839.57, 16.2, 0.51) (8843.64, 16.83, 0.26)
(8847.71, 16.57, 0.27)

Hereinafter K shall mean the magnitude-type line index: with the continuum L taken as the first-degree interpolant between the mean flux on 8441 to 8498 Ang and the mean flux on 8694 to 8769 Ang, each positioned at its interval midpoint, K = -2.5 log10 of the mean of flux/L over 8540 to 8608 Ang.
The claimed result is 0.04 mag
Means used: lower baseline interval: 16.9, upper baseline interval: 17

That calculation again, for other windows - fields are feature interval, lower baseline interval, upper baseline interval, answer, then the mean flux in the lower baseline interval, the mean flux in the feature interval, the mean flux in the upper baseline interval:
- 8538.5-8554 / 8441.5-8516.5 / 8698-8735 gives 0.04 mag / 16.8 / 16.2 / 16.8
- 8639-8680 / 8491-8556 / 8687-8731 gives -0.02 mag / 16.4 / 17.1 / 16.9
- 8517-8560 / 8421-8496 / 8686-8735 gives 0.05 mag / 16.9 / 16.2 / 16.9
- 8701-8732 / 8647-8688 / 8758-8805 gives 0.03 mag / 17.2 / 16.8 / 17.5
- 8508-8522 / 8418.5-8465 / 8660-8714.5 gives 0.03 mag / 17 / 16.5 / 17.1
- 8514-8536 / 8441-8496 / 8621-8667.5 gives 0.04 mag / 16.9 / 16.4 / 17.1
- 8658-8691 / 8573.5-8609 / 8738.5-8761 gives -0.03 mag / 16.7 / 17.2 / 17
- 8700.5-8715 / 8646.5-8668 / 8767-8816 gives 0.01 mag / 17.1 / 17.1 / 17.4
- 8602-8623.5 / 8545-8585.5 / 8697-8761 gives -0.02 mag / 16.3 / 16.7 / 16.9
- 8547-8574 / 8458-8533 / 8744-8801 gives 0.05 mag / 16.7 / 16.1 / 17.3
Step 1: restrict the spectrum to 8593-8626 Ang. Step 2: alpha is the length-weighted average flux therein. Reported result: 16.8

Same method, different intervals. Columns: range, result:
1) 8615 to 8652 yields 16.9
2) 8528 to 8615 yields 16.4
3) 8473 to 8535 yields 16.6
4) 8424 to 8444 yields 17.1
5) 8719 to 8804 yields 17.2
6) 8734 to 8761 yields 17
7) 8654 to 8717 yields 17.1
